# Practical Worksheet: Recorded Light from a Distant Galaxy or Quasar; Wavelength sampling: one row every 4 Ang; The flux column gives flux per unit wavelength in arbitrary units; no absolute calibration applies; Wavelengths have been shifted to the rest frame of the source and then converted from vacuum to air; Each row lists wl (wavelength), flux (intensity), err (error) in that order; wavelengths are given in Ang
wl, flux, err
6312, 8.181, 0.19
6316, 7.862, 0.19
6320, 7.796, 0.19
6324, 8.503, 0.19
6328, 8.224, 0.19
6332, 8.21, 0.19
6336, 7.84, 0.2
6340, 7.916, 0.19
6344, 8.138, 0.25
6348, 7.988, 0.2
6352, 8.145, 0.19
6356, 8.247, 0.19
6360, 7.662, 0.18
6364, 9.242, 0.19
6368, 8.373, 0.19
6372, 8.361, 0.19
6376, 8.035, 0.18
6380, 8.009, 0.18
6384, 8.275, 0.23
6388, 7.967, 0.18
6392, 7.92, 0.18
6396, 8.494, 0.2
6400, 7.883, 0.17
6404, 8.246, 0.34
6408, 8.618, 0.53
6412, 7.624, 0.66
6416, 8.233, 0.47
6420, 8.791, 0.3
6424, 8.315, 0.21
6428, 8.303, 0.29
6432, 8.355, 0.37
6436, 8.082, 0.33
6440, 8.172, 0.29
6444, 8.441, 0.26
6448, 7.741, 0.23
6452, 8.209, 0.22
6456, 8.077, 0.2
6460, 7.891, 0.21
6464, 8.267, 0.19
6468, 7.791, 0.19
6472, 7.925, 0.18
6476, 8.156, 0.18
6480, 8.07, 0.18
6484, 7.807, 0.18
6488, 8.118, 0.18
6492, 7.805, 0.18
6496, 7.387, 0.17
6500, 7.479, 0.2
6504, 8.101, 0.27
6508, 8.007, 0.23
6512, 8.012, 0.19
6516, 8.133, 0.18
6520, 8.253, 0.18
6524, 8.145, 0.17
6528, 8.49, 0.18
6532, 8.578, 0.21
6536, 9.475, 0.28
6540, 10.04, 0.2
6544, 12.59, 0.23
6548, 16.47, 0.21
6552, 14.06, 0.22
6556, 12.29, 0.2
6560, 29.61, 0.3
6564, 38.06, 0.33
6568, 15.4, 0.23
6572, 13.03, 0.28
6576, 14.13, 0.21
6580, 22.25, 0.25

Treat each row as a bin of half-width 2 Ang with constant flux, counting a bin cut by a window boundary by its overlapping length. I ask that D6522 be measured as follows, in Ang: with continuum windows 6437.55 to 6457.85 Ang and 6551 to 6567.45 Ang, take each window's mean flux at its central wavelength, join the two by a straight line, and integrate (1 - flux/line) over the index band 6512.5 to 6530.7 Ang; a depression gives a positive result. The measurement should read 10.0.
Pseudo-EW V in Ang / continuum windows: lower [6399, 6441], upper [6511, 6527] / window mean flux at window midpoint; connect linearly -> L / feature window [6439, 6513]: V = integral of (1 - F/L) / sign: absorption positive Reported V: 2.11 Ang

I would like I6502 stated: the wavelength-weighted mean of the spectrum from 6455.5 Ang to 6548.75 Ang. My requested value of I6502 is 8.62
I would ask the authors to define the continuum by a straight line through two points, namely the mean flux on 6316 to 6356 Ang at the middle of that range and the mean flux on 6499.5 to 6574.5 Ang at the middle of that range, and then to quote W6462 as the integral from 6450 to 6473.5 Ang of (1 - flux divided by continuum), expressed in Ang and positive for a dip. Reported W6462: 6.6 Ang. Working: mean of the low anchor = 8.08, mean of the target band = 8.03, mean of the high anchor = 13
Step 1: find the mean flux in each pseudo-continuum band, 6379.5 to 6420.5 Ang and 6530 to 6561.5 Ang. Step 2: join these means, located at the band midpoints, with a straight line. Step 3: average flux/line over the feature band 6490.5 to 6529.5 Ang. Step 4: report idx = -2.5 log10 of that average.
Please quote 0.49 mag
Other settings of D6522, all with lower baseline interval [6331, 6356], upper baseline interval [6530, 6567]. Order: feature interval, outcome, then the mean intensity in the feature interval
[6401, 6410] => 1.9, 8.37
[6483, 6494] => 4.9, 7.92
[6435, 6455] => 6.8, 8.13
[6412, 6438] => 7.3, 8.29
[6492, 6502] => 4.8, 7.51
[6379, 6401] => 4.2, 8.1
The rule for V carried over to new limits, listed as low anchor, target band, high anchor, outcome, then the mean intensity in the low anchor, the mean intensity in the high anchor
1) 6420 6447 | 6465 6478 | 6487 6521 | 0.2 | 8.3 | 7.91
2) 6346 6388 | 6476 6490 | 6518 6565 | 4.8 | 8.22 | 14.2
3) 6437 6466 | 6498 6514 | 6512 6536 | 0.8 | 8.11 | 8.39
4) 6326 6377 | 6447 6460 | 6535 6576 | 4.8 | 8.19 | 17.1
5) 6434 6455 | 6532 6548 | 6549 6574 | 6.1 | 8.13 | 20.3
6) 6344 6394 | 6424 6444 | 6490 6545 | 0.2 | 8.18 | 8.53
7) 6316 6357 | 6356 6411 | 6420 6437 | -0.1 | 8.09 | 8.34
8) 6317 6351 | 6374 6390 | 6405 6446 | 0.2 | 8.07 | 8.29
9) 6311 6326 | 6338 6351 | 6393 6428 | 0.2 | 8.08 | 8.27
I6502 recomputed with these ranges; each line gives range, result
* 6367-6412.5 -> 8.16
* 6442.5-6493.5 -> 8.02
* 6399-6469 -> 8.18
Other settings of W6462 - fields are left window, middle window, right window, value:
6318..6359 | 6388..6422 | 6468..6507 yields -0.93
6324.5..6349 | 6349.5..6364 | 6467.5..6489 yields -0.21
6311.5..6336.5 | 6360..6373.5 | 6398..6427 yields -0.58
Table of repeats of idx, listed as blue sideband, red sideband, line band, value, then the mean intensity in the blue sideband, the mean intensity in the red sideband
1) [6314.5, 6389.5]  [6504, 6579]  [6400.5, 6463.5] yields 0.254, 8.15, 13.5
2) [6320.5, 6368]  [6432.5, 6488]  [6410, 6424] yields -0.016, 8.19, 8.06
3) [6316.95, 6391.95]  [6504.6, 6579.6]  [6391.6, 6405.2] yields 0.157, 8.15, 13.6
